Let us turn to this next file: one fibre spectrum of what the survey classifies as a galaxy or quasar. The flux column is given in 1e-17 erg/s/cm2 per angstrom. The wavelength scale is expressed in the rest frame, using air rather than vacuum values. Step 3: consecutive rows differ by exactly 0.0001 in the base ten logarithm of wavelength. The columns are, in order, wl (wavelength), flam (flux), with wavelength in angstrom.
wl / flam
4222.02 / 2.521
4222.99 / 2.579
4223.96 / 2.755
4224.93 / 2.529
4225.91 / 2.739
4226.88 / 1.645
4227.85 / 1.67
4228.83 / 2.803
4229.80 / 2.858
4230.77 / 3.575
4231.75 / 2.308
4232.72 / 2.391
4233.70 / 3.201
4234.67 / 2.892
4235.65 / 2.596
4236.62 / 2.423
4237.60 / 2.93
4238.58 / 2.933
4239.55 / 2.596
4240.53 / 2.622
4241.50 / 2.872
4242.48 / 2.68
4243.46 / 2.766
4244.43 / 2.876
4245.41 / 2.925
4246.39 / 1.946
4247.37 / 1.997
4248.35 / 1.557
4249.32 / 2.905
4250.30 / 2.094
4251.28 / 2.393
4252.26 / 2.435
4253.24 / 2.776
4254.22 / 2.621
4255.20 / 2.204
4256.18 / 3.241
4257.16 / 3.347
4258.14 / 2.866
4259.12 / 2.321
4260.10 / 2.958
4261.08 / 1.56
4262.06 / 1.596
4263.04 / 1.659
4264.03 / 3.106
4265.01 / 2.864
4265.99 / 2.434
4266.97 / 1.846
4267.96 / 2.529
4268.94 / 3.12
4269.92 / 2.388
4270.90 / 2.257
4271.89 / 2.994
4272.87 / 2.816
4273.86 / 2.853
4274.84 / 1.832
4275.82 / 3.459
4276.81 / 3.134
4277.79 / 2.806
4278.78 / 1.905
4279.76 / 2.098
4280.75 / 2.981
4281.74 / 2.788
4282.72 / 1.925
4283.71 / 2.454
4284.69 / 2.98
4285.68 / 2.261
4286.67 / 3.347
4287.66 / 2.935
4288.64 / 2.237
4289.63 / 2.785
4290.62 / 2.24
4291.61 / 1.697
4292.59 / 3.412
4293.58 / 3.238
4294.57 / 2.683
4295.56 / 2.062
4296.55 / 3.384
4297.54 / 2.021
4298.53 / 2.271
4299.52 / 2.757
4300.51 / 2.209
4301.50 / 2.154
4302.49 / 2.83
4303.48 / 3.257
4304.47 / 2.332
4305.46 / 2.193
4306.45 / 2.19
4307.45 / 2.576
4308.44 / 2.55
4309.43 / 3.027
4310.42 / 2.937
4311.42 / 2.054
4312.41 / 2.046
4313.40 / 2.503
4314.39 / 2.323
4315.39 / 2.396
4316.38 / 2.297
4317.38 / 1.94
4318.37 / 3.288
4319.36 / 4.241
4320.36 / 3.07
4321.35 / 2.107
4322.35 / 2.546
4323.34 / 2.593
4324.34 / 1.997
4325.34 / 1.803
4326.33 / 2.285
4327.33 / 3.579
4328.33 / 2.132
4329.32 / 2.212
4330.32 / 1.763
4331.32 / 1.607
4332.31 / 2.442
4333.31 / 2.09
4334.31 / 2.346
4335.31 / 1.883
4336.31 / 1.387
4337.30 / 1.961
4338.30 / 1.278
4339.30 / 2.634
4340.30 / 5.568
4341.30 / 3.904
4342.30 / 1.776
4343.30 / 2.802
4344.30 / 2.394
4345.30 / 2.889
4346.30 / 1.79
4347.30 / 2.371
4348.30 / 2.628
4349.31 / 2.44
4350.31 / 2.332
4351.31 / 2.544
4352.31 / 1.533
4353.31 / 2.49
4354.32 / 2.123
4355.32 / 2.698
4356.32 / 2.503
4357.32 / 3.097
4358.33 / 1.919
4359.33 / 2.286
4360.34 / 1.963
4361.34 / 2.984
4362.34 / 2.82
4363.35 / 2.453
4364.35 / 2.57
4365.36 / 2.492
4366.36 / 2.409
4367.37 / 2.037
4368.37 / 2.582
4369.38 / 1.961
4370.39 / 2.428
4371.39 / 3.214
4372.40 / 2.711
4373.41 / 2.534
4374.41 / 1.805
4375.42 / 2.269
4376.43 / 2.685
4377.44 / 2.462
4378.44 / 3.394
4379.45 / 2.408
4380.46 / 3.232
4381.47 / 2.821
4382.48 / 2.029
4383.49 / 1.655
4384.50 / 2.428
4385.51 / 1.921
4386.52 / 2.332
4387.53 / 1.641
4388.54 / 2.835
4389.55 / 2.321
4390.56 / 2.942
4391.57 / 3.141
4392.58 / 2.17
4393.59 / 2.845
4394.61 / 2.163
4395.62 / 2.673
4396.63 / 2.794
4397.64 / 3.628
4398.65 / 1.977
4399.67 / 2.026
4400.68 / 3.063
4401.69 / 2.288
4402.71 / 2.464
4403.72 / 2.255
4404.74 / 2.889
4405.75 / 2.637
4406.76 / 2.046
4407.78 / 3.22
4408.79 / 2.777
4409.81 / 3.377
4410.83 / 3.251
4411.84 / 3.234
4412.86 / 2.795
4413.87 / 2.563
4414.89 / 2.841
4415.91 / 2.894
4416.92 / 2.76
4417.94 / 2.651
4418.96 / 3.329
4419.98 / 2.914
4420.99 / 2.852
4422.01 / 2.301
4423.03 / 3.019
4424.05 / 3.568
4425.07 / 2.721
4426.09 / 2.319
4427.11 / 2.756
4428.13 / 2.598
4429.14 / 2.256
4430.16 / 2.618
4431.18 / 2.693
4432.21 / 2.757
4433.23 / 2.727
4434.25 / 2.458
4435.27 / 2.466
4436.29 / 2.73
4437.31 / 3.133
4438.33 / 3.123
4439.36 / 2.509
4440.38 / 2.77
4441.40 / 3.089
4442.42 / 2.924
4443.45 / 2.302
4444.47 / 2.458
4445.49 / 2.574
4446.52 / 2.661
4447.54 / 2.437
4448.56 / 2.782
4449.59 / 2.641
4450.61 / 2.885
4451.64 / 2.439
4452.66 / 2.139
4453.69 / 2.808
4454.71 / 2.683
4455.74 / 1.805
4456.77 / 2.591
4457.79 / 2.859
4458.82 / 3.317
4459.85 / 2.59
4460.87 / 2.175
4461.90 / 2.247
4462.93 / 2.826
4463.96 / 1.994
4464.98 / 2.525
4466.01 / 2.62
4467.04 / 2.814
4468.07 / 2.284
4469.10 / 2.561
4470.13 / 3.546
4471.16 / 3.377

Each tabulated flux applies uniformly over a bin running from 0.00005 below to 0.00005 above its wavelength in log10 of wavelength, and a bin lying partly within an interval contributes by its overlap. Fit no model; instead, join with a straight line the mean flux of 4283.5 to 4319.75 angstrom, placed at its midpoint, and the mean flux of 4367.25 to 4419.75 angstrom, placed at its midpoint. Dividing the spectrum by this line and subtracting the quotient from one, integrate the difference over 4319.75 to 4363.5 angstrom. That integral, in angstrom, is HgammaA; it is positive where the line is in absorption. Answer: 3.15 angstrom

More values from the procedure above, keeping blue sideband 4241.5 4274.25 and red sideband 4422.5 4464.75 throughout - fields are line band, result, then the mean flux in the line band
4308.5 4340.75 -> 1.5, 2.44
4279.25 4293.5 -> -0.4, 2.6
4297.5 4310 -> 0.2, 2.51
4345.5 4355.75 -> 1.1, 2.31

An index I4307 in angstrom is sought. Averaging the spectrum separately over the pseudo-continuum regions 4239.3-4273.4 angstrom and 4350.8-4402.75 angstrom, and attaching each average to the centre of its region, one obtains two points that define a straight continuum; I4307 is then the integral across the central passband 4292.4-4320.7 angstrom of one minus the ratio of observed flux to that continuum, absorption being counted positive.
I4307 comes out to -1.3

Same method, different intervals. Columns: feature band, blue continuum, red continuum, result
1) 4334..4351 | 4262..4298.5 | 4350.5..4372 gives -0.2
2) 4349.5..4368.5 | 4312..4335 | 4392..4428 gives 1.0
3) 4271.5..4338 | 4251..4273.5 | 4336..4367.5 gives 0.5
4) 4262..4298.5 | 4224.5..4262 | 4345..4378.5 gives -0.7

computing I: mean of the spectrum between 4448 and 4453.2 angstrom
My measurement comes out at 2.58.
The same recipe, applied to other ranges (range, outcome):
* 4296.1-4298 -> 2.7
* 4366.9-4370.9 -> 2.26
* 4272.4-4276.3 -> 2.74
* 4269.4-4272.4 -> 2.56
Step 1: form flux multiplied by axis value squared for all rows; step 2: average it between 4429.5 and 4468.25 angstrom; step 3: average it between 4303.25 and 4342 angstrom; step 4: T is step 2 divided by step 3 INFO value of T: 1.1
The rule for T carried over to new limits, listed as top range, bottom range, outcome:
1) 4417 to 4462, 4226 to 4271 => 1.15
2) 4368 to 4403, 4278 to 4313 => 1.03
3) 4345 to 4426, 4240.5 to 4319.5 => 1.06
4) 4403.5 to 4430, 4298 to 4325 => 1.16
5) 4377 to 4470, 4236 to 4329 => 1.10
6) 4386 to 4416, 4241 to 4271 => 1.14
